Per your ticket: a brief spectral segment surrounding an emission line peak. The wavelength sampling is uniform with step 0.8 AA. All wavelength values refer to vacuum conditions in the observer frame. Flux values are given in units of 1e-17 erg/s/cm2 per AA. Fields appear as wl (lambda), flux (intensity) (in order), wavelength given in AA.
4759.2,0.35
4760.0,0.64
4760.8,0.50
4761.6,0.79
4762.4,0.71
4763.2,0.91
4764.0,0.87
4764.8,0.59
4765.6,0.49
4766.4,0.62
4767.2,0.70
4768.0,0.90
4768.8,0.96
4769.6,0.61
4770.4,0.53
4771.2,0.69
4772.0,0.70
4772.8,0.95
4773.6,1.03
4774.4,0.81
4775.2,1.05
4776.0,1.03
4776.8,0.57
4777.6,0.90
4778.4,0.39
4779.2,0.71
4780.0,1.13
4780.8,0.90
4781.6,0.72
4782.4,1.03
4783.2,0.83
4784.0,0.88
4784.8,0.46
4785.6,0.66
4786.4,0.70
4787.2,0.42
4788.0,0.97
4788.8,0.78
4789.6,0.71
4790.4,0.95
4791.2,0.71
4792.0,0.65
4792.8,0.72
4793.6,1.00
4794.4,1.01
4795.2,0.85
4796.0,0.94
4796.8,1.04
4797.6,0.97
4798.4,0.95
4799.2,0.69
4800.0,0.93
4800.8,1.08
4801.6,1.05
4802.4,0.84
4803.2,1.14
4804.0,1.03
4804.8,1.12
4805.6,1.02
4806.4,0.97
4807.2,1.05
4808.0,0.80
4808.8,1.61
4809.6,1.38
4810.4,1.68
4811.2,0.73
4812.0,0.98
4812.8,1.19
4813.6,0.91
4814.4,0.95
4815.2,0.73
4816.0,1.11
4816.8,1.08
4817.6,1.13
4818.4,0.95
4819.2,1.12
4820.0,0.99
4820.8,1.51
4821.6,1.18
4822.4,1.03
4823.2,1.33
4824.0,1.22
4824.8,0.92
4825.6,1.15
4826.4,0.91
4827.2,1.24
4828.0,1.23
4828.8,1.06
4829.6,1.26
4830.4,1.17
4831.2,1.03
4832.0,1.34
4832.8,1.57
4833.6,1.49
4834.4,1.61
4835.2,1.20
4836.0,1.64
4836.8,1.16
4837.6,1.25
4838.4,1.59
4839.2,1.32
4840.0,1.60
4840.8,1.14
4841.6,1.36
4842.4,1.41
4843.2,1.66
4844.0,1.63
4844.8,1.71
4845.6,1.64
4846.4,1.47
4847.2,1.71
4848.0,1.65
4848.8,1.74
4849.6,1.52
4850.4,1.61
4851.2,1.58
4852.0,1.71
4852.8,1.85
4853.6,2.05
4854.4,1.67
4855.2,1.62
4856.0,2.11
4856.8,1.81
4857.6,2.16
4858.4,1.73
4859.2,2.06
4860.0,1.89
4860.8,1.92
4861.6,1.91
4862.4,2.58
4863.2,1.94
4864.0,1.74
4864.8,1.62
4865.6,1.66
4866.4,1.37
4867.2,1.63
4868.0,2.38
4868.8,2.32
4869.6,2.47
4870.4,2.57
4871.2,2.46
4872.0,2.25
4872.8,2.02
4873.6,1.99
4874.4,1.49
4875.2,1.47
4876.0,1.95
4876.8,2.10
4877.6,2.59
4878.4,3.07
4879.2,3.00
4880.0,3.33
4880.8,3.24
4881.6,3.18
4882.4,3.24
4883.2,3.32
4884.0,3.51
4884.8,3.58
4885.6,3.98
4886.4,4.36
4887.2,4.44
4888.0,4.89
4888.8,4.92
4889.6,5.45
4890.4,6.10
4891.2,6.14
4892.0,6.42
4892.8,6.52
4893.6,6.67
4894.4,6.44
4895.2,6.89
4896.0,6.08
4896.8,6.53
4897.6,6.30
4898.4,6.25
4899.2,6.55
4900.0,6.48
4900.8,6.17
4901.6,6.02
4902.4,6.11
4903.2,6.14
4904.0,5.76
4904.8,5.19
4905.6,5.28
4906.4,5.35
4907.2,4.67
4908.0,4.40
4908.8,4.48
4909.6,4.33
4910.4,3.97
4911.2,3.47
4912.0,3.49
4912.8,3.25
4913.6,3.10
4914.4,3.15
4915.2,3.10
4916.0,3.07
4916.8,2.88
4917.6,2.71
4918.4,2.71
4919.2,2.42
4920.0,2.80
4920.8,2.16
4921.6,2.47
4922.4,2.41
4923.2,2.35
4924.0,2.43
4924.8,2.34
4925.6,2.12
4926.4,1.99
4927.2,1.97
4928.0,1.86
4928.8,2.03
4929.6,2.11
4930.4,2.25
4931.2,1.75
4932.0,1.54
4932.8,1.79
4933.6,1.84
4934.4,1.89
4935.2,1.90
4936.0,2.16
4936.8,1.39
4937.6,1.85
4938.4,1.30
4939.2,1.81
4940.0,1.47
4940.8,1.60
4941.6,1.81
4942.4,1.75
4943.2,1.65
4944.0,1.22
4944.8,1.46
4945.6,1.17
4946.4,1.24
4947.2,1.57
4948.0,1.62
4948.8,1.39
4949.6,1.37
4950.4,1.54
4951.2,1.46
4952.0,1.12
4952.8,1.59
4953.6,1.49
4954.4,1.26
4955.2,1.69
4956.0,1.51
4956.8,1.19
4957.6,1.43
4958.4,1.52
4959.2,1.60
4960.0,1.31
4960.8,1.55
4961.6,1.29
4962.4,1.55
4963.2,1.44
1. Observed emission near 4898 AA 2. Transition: C IV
